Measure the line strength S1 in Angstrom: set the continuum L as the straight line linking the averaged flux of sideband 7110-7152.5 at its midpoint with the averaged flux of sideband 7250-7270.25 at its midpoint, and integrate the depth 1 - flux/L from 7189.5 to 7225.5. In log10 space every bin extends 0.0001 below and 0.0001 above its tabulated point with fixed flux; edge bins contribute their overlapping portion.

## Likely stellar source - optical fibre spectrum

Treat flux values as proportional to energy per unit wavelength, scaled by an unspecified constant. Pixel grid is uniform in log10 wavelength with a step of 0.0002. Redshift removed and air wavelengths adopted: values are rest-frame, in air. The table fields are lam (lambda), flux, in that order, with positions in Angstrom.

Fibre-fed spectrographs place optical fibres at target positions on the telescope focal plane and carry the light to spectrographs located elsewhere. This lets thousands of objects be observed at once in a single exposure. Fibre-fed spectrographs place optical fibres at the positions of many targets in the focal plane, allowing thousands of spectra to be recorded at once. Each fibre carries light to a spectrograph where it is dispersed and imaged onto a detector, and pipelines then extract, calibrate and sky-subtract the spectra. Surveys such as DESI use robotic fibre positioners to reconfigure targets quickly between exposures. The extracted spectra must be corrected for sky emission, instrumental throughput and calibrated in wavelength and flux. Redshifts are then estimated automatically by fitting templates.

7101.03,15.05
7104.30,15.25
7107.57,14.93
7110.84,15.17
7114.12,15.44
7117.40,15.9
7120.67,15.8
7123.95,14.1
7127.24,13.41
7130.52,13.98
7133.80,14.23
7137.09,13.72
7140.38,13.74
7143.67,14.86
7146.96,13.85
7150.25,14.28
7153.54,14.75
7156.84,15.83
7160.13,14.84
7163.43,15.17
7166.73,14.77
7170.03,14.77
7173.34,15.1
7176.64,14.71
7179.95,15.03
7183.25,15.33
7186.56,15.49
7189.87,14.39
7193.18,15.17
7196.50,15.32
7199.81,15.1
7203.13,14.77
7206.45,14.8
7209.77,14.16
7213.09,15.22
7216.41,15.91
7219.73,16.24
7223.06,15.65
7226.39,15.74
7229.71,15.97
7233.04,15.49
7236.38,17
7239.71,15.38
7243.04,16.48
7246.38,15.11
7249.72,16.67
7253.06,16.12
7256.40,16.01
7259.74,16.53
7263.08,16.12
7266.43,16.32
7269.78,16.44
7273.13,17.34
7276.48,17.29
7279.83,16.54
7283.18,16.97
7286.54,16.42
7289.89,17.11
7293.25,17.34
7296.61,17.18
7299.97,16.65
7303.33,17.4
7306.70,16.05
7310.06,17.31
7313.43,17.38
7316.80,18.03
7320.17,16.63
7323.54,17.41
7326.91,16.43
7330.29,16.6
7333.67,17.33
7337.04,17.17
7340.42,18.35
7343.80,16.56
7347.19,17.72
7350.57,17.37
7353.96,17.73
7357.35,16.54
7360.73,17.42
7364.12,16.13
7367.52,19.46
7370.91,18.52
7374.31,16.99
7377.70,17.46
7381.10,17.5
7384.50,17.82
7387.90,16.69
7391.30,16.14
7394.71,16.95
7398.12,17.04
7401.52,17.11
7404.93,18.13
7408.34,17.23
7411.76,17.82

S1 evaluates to 0.8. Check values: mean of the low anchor 14.5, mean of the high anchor 16.3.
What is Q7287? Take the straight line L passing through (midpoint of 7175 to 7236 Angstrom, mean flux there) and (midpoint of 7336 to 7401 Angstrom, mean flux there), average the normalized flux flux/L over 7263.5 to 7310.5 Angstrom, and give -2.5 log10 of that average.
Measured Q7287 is -0.04 mag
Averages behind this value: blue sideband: 15.3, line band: 16.9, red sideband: 17.3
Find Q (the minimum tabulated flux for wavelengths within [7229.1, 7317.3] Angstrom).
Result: 15.11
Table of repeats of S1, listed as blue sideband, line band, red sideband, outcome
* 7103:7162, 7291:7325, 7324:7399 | -0.96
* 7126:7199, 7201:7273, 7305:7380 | -0.34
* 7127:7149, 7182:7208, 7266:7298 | 0.20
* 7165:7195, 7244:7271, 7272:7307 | 0.35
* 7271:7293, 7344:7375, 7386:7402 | -1.25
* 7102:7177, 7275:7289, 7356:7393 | -0.43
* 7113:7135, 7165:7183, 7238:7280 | 0.45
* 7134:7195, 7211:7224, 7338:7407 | -0.24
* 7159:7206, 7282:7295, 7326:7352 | -0.37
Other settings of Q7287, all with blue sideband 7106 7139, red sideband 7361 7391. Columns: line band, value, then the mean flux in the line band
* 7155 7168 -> 0.00 mag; 15.2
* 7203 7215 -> 0.06 mag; 14.8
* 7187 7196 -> 0.04 mag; 14.9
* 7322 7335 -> 0.00 mag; 16.9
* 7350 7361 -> 0.00 mag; 17.2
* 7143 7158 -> 0.02 mag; 14.7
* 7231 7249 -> 0.00 mag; 15.9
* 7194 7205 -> 0.03 mag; 15.1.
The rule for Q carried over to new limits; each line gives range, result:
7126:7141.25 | 13.41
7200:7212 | 14.16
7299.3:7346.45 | 16.05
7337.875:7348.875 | 16.56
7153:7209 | 14.39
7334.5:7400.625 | 16.13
